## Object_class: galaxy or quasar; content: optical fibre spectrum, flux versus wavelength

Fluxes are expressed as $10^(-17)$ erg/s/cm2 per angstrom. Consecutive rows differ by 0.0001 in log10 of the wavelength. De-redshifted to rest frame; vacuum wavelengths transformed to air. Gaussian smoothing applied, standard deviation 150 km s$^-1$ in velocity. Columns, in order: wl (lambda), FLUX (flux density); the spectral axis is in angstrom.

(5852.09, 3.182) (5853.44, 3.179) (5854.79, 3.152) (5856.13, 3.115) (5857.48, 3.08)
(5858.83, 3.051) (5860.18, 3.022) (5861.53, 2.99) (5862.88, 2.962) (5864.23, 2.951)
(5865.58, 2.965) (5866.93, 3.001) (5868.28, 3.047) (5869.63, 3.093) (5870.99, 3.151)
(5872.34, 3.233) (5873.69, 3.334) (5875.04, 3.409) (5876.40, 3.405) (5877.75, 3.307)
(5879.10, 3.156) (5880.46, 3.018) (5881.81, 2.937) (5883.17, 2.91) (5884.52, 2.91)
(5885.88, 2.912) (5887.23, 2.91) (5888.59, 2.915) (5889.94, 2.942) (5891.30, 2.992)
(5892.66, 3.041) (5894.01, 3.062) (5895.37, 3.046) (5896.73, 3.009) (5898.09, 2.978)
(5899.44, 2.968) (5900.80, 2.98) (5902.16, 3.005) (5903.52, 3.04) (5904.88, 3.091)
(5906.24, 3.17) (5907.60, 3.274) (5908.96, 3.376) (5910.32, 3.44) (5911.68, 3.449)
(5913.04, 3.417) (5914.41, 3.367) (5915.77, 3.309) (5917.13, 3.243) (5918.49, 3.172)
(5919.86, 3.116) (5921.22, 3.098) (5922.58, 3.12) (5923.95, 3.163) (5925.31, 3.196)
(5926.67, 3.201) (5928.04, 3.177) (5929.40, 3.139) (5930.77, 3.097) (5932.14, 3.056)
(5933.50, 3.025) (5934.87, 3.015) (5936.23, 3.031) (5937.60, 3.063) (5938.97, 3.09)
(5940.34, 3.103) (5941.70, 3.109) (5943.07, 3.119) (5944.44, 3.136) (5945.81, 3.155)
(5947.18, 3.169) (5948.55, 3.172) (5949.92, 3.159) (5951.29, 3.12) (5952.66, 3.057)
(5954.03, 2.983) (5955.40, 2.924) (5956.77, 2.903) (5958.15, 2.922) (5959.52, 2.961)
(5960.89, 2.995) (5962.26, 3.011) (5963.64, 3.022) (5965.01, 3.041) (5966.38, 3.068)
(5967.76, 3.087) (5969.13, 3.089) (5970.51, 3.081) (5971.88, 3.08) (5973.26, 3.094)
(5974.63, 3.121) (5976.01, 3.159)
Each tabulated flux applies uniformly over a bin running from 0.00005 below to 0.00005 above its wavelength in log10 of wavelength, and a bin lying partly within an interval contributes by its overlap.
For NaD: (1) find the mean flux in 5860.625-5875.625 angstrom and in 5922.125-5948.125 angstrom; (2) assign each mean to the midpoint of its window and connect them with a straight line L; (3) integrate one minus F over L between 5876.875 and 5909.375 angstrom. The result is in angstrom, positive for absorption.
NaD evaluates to 0.7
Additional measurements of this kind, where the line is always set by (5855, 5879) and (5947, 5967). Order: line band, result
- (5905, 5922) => -1.11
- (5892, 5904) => 0.31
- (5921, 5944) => -0.37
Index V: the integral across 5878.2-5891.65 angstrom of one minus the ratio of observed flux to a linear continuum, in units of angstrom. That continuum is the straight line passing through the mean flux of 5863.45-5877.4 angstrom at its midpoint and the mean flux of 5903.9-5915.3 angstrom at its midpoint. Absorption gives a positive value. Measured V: 1.1 angstrom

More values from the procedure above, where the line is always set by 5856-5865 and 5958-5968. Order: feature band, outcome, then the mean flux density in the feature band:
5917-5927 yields -0.5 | 3.16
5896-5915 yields -1.0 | 3.18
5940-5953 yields -0.5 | 3.13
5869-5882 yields -0.9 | 3.21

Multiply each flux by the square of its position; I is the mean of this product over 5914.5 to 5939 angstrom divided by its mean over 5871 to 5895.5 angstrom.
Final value 1.0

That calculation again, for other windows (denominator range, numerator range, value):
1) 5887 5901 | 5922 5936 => 1.06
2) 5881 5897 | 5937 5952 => 1.07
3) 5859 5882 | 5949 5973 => 1.00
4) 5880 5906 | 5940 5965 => 1.04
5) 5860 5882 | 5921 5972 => 1.01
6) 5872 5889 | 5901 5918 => 1.06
